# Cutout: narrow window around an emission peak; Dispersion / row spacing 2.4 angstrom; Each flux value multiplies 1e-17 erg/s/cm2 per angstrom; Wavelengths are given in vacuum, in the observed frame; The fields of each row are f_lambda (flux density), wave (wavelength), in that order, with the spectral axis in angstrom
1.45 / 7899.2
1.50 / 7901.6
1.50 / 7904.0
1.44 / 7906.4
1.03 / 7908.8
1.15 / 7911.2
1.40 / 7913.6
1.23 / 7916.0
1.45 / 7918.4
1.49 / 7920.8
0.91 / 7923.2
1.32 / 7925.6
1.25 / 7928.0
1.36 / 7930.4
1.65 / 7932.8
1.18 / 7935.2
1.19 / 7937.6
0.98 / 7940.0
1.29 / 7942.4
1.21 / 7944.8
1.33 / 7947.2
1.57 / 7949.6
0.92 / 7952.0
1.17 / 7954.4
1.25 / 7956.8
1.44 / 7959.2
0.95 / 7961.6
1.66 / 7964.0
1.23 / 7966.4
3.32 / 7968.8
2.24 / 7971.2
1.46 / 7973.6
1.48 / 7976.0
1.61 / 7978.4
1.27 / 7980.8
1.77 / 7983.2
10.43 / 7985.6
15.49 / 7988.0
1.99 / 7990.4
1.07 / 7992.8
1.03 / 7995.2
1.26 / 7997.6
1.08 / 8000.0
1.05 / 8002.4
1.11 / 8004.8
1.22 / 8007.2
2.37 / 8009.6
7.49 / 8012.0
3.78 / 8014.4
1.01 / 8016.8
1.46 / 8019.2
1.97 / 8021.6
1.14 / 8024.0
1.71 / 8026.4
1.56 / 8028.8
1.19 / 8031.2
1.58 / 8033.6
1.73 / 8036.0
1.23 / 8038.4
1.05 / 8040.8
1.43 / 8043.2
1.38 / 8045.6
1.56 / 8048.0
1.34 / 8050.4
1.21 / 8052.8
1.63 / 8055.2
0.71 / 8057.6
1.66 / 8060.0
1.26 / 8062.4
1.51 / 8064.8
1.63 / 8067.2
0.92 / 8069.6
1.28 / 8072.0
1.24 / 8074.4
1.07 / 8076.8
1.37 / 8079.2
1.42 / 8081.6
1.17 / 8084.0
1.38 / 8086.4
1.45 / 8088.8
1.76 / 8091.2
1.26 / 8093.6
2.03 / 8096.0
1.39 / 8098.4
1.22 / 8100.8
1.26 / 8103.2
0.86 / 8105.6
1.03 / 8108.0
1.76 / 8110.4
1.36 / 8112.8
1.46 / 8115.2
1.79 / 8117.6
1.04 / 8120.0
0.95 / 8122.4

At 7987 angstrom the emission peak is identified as H-alpha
